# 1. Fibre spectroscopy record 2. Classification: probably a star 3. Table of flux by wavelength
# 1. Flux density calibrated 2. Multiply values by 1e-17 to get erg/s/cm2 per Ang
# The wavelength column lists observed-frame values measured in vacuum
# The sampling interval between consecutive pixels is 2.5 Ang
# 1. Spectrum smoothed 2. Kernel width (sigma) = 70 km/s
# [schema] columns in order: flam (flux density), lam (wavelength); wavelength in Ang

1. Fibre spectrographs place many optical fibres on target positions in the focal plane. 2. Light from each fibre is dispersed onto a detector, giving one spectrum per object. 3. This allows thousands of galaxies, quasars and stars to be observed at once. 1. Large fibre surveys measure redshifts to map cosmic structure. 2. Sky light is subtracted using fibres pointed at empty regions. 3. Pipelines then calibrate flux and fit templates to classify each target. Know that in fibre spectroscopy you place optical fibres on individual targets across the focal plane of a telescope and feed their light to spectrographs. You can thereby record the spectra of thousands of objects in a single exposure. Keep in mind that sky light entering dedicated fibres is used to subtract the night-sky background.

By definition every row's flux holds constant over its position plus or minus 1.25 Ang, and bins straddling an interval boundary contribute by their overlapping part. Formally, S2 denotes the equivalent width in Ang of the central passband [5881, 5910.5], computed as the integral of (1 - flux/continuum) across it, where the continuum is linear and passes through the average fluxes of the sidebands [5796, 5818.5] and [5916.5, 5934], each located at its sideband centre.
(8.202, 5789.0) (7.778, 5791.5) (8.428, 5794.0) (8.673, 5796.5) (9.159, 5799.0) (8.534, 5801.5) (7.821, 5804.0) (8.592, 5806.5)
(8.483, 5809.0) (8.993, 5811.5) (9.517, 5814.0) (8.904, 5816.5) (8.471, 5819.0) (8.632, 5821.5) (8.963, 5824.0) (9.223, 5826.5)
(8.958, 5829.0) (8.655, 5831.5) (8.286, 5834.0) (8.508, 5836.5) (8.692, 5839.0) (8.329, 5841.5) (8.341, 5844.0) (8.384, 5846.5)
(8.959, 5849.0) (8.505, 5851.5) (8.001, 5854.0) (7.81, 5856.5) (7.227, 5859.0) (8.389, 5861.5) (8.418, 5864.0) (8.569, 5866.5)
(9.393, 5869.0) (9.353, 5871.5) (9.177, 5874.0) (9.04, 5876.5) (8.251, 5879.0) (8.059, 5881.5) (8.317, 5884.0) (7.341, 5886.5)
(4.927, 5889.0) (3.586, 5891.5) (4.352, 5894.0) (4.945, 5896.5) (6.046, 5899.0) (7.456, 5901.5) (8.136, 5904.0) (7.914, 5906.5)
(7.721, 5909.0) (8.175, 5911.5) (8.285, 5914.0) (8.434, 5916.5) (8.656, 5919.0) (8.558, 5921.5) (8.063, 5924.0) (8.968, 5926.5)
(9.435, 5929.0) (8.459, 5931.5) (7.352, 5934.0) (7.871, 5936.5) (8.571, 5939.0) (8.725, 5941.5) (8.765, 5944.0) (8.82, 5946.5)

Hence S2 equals 7.1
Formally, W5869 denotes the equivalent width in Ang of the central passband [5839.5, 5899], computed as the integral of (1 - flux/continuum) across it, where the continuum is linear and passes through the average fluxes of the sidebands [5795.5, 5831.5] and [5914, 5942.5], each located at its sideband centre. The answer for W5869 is 6.4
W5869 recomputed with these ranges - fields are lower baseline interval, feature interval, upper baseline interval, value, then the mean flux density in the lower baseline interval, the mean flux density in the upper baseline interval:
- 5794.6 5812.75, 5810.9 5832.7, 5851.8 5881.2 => -0.89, 8.6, 8.5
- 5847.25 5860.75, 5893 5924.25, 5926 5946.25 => 3.52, 8.12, 8.52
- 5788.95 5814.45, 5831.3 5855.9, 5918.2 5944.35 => 0.25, 8.55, 8.48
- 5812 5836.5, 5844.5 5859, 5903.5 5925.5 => 0.69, 8.83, 8.23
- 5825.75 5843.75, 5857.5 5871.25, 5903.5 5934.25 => 0.12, 8.63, 8.36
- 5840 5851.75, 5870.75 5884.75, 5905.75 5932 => -0.35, 8.51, 8.43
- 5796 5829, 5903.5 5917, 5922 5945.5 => 0.70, 8.78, 8.47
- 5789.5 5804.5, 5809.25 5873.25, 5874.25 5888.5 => -2.88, 8.42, 8.1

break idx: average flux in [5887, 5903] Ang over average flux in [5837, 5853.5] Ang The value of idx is 0.6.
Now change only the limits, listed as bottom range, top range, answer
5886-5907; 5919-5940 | 1.41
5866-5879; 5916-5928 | 0.95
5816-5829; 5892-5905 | 0.68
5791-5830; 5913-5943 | 0.97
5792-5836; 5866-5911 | 0.85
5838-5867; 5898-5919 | 0.95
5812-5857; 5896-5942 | 0.93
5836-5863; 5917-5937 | 1.02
